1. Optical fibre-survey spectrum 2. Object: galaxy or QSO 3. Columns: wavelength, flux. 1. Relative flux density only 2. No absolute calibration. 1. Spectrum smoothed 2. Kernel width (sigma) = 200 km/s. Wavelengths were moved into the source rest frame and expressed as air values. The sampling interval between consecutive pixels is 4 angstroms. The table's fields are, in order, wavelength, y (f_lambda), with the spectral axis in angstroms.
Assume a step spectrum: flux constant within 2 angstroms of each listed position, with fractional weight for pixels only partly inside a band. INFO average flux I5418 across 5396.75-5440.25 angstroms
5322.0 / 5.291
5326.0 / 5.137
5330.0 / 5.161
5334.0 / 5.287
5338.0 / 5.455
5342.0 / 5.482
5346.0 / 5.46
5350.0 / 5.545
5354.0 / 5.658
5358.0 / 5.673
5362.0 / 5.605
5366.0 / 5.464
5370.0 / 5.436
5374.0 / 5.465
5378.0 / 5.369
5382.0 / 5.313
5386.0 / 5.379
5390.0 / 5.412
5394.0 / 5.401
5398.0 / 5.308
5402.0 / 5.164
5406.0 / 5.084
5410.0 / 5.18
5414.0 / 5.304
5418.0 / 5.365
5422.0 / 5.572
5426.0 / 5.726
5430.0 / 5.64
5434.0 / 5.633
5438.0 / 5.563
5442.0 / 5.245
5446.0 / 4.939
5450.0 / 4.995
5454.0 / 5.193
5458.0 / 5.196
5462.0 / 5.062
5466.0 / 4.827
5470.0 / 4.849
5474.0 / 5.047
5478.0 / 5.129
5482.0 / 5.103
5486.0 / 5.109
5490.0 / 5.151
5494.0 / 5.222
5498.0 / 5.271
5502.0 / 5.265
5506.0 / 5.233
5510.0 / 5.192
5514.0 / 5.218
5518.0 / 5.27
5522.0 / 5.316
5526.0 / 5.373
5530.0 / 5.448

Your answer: 5.41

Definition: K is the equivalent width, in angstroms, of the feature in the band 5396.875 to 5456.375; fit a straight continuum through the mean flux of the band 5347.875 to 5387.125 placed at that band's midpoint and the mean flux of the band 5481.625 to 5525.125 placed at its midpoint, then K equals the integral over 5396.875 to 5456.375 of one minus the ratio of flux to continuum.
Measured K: 0.5 angstroms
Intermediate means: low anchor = 5.49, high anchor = 5.22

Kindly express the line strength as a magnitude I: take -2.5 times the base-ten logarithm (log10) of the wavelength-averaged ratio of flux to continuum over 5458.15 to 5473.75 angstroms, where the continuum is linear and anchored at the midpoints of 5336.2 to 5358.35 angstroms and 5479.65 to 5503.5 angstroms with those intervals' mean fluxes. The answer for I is 0.06 mag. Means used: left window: 5.54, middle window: 4.96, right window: 5.18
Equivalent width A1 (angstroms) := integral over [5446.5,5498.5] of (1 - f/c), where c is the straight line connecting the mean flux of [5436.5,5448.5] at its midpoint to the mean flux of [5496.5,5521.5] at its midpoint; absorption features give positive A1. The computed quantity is 1.5 angstroms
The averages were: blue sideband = 5.23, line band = 5.08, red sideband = 5.25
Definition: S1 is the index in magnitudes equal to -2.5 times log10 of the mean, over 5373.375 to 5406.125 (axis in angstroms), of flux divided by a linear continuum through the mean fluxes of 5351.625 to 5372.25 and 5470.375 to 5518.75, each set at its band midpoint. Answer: 0.03 mag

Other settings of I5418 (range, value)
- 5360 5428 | 5.39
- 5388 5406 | 5.29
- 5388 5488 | 5.24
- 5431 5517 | 5.17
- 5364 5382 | 5.42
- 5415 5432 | 5.56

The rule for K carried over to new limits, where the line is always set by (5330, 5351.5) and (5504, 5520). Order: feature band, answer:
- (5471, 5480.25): 0.4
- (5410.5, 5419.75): 0.0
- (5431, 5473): 1.1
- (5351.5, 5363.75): -0.6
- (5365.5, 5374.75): -0.1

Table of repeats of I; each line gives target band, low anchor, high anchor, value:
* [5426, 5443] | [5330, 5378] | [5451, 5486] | -0.08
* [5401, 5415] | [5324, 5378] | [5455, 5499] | 0.02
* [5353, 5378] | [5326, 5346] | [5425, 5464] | -0.04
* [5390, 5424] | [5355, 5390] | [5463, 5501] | 0.01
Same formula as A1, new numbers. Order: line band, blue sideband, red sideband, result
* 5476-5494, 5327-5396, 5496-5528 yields 0.56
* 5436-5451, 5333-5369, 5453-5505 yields 0.07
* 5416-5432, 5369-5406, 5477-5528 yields -0.82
